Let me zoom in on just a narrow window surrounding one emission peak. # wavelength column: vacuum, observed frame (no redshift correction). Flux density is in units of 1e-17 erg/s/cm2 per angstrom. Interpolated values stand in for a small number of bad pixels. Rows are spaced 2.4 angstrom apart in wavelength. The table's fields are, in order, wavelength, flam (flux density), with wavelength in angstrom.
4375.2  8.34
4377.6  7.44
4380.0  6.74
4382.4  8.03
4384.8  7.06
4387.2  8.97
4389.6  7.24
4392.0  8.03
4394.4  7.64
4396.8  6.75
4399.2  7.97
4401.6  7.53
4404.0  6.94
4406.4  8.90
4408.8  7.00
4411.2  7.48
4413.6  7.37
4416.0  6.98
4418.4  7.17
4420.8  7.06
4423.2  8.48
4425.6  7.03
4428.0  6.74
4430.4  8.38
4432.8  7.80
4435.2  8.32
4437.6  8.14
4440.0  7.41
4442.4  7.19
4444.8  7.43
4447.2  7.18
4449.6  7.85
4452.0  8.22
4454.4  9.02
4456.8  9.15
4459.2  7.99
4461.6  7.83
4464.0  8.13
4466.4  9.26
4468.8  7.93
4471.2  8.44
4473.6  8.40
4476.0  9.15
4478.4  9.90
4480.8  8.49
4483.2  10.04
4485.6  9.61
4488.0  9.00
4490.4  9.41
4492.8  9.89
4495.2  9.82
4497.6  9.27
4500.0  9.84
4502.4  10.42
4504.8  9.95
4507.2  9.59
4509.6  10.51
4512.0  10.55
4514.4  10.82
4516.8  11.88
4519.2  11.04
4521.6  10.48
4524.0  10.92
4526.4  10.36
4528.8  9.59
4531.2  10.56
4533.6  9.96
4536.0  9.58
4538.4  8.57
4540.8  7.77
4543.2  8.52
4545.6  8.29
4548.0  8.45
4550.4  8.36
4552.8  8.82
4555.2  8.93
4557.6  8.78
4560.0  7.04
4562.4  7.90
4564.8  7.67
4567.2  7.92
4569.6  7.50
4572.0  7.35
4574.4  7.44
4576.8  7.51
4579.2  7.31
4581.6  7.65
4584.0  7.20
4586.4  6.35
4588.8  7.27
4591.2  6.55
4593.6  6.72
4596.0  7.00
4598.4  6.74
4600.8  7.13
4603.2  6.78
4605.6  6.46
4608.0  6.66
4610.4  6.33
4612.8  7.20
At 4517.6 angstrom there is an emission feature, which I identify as C III] 1909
